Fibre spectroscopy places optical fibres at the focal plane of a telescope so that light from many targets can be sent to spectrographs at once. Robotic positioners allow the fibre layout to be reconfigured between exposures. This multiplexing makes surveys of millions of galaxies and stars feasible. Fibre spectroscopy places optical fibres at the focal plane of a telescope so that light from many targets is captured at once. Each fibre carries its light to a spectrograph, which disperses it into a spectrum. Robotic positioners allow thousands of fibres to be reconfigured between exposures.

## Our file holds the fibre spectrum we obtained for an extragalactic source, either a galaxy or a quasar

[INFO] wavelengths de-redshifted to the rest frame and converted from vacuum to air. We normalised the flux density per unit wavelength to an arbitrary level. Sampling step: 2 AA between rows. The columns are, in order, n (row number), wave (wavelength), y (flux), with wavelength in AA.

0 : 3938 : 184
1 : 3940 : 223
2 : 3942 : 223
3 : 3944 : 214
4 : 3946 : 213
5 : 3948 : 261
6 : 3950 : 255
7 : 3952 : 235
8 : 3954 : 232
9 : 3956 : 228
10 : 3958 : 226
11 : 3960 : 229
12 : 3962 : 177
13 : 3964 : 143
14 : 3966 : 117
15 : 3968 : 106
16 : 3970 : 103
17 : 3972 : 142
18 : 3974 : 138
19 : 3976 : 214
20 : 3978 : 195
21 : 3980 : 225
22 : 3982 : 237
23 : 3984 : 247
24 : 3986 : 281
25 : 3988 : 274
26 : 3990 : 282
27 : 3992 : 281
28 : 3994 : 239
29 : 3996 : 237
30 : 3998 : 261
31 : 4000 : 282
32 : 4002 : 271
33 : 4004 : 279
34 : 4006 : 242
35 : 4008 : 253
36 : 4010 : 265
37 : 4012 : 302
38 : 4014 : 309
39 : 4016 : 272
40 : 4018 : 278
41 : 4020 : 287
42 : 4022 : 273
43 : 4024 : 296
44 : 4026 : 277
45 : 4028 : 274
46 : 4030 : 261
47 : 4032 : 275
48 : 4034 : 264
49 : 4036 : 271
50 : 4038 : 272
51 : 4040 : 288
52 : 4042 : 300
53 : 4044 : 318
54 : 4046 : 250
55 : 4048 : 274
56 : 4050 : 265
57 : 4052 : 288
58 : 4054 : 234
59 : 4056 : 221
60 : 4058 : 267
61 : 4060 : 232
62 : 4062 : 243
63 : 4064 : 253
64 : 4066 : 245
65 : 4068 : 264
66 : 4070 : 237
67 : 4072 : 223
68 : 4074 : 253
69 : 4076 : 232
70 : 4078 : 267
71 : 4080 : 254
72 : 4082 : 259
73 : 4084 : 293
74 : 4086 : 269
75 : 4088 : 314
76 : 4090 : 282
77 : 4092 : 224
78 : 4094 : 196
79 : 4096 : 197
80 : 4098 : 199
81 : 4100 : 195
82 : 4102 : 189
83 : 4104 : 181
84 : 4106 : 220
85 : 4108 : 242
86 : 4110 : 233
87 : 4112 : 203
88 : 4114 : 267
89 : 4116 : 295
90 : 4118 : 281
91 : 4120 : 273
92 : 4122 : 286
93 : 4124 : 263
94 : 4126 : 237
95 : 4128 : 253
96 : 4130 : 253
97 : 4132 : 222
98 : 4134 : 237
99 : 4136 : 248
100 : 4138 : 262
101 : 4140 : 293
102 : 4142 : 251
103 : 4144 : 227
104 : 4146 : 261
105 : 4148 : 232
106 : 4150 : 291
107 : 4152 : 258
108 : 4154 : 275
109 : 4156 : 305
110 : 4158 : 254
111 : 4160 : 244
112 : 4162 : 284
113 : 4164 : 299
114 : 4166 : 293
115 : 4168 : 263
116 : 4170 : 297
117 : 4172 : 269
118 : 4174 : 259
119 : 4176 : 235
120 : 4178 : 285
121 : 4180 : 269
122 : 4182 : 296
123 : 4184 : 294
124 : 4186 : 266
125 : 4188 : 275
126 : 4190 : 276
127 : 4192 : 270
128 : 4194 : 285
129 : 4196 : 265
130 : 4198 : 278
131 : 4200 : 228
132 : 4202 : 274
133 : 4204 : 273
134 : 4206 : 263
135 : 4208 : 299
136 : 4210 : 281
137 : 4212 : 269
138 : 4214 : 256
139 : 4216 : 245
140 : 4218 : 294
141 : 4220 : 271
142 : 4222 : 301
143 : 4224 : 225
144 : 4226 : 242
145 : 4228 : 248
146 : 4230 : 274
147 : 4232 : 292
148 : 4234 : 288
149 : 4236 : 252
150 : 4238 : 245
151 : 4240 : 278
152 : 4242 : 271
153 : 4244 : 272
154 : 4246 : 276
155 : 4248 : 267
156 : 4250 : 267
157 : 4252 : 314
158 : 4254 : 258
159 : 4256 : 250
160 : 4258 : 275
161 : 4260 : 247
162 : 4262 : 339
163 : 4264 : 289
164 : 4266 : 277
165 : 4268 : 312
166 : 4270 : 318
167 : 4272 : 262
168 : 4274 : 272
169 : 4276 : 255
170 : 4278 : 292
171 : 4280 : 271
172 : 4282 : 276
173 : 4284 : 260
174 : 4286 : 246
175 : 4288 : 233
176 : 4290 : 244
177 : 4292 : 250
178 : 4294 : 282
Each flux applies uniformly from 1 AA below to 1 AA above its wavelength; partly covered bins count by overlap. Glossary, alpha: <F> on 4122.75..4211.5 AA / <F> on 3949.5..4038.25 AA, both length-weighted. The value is 1.1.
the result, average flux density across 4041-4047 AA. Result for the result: 289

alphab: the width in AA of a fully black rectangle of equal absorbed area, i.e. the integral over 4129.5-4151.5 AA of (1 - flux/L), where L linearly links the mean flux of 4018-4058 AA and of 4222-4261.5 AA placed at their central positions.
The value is 1.43 AA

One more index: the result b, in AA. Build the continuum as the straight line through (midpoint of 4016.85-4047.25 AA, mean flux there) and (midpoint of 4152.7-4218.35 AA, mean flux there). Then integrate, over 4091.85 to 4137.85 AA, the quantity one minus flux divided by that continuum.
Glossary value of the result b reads 6.75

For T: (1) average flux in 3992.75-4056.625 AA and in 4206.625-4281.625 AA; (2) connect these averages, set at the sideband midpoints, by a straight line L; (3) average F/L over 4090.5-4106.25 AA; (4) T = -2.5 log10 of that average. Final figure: 0.33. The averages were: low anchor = 272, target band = 202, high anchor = 274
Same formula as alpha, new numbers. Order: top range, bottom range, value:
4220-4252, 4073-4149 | 1.09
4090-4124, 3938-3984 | 1.18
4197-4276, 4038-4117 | 1.10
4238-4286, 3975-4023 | 1.06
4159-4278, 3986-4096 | 1.03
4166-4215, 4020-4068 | 1.02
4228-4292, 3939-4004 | 1.24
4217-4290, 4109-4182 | 1.03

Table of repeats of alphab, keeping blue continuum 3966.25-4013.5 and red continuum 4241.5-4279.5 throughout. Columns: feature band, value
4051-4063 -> -0.2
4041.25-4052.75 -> -1.9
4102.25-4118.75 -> 1.0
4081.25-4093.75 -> -1.0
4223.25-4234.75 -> 0.5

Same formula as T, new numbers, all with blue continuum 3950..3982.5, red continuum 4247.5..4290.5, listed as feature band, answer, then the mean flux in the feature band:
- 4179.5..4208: -0.09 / 273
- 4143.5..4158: -0.11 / 265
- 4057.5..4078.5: -0.14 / 246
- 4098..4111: 0.08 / 209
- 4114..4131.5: -0.15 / 266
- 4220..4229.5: 0.02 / 257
